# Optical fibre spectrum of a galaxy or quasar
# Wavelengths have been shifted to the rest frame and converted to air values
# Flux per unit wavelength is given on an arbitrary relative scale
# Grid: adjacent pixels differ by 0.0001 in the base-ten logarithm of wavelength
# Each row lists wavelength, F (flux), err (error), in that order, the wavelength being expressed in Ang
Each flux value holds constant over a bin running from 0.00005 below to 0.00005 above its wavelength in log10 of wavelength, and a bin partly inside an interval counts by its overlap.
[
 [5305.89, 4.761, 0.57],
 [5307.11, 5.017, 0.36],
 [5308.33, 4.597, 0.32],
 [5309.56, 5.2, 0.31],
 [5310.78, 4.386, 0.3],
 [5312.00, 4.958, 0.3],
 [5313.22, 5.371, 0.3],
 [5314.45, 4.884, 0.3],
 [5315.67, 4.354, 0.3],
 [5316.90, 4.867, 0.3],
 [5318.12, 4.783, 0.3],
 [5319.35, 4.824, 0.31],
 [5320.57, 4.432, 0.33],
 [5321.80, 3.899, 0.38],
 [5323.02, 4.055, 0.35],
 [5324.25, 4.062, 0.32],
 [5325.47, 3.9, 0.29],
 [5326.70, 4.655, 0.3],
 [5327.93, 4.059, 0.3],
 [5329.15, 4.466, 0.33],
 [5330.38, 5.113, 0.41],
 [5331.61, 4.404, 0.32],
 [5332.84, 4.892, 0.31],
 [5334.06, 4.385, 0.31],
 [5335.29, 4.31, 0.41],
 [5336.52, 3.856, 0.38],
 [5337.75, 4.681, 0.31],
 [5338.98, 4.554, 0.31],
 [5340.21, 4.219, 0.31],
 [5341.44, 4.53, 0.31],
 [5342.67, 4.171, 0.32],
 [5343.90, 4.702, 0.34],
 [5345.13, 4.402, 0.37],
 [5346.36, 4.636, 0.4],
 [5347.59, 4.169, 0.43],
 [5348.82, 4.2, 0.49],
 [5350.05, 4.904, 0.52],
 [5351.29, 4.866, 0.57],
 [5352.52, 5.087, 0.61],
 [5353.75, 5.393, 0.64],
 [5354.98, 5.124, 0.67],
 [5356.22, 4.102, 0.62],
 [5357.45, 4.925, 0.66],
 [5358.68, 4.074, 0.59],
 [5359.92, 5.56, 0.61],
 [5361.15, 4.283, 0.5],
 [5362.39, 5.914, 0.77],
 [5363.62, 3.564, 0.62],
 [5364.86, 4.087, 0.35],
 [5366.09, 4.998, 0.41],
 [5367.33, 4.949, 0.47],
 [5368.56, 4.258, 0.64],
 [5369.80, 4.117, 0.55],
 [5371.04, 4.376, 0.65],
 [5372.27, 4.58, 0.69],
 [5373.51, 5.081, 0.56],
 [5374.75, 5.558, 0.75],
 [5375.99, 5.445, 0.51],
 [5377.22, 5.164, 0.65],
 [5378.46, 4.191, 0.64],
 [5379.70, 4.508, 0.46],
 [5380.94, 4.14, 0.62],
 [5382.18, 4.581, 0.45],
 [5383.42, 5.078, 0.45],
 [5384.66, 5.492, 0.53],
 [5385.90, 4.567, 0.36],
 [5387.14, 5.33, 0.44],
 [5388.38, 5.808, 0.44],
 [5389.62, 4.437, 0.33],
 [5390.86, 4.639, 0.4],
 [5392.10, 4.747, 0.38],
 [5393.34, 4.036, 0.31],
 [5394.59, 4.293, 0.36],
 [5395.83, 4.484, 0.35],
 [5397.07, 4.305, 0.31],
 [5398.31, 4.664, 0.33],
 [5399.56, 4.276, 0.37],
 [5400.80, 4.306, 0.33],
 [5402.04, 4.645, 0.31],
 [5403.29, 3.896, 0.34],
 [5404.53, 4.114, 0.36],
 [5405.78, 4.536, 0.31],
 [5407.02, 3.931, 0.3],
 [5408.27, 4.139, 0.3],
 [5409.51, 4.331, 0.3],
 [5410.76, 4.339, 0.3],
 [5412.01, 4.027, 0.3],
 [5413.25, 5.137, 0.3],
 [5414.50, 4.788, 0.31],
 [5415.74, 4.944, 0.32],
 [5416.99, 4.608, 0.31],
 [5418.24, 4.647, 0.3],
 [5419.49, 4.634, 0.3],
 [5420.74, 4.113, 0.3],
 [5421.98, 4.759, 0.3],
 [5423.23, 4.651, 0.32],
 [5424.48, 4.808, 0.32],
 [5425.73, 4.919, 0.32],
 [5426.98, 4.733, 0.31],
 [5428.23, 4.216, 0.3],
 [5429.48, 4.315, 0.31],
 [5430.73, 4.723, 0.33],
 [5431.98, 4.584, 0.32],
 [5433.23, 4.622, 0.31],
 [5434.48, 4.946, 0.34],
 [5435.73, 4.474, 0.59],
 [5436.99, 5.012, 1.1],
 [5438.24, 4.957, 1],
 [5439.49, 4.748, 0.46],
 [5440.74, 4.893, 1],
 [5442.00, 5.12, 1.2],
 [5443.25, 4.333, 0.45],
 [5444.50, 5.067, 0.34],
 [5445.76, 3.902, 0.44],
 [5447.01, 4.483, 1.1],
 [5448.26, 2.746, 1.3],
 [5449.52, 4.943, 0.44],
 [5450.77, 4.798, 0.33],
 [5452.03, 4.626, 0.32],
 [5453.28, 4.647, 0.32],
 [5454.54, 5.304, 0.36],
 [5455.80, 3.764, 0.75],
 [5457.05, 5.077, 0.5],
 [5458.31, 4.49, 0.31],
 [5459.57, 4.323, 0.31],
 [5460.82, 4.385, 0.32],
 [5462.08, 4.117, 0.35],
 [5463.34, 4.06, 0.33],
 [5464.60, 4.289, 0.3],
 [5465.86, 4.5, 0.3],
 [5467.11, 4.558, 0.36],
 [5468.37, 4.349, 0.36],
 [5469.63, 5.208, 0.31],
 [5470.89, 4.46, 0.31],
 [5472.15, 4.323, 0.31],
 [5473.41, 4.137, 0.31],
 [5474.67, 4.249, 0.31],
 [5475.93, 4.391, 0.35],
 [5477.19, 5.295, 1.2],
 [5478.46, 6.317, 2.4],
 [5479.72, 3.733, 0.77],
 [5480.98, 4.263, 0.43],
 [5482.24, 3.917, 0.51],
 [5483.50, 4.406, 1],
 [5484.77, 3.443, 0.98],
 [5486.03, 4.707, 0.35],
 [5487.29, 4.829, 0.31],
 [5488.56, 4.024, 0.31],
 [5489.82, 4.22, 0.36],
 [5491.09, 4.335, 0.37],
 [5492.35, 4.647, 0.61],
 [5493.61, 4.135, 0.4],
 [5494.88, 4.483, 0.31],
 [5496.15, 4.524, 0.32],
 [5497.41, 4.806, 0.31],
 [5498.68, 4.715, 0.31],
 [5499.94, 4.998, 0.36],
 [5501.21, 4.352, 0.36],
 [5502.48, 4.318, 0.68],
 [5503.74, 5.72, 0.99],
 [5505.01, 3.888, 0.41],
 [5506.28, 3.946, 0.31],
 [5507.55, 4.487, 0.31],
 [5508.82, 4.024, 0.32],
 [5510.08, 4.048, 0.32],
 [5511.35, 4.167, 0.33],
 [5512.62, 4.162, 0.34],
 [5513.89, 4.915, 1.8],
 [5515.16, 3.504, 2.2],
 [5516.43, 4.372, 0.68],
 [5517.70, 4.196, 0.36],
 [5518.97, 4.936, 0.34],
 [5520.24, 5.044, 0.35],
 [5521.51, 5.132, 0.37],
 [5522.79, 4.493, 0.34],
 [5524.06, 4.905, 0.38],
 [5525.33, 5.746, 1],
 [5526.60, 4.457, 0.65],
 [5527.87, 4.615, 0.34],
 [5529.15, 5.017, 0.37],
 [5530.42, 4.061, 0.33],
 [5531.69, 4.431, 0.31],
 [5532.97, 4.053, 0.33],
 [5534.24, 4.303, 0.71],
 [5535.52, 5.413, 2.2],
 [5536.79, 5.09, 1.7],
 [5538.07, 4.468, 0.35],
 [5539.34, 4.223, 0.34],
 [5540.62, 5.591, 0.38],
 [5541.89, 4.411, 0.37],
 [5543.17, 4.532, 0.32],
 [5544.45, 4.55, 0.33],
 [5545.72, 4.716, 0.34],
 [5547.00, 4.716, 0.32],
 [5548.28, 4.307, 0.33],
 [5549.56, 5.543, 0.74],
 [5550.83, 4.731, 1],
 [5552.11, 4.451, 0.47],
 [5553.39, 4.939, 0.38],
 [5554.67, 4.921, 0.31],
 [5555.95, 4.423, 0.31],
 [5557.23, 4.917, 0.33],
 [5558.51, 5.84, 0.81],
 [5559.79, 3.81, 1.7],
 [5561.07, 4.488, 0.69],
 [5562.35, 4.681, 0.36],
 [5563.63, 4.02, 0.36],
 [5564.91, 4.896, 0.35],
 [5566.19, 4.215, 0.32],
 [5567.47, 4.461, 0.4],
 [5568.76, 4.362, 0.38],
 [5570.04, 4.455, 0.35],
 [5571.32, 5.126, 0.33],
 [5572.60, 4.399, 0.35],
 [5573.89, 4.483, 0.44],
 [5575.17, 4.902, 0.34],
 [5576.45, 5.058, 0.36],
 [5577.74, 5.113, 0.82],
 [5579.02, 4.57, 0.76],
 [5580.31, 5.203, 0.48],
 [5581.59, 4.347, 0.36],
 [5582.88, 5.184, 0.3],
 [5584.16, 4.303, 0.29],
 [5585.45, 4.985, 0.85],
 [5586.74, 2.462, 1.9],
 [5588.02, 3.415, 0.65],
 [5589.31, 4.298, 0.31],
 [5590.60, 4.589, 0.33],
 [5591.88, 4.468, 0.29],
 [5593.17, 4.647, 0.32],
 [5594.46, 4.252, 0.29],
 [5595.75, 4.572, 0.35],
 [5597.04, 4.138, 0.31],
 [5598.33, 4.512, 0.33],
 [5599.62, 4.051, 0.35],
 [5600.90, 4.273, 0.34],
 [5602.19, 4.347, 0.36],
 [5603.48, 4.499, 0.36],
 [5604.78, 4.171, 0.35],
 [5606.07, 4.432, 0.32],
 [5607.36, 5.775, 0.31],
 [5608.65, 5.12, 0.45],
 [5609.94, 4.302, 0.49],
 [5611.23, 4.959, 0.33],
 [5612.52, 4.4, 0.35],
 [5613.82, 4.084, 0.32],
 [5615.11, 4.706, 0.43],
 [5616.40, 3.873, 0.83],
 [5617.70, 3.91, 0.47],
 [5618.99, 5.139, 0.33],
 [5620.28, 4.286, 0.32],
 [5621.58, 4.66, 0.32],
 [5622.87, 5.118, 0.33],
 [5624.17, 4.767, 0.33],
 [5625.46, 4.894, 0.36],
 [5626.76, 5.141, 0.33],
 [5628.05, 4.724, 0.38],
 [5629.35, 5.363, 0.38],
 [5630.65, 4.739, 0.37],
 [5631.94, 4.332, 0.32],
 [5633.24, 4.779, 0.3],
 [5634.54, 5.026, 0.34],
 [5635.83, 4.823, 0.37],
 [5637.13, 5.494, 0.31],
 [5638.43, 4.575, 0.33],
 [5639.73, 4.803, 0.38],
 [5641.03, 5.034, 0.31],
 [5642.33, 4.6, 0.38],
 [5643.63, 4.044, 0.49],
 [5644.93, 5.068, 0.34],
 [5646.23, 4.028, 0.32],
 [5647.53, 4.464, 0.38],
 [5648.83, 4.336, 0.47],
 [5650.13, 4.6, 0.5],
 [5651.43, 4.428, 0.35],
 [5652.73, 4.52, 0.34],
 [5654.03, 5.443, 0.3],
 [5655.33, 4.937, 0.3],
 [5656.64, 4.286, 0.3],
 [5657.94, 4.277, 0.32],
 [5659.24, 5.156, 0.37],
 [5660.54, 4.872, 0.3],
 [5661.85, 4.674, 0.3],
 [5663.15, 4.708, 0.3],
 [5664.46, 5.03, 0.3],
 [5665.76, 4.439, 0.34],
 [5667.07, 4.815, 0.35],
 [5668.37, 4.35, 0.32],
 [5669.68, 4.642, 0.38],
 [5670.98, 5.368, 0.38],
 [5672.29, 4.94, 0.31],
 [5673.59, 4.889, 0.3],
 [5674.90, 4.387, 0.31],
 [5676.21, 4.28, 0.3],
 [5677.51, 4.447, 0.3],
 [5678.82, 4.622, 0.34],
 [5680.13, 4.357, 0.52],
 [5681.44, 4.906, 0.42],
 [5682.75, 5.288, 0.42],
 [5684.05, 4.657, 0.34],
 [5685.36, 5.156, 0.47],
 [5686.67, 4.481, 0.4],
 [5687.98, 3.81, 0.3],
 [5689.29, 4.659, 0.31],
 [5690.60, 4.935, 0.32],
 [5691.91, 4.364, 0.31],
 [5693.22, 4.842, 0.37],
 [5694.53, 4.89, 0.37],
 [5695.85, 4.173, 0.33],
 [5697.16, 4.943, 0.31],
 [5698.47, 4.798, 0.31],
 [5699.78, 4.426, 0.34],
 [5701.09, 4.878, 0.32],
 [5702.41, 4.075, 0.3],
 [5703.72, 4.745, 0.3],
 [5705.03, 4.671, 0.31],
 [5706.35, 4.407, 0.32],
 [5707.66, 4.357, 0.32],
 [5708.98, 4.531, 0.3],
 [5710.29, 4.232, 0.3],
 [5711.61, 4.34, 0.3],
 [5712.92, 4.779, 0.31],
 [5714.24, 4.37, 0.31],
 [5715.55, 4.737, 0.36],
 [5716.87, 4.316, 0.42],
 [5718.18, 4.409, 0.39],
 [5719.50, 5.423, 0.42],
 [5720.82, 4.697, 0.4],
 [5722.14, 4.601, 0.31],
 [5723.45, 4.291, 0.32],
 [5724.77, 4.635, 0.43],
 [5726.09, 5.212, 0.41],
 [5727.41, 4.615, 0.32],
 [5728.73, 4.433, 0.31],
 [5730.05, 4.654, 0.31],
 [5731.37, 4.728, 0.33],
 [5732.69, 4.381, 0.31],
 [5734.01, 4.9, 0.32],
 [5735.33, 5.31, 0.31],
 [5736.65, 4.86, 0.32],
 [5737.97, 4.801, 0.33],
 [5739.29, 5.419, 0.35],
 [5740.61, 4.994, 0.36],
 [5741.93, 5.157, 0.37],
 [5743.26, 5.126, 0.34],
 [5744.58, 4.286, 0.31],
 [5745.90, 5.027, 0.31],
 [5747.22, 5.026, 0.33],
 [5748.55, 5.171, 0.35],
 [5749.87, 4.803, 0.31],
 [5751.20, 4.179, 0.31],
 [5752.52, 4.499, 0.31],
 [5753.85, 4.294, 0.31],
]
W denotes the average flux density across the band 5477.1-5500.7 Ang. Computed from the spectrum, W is 4.5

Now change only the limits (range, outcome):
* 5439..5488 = 4.49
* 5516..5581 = 4.7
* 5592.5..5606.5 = 4.35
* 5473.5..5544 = 4.53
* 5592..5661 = 4.64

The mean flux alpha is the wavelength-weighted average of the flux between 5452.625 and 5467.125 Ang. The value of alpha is 4.46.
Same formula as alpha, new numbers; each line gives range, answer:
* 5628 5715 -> 4.66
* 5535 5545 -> 4.78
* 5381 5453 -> 4.58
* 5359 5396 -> 4.74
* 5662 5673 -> 4.78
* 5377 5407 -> 4.57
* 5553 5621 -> 4.52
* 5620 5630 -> 4.89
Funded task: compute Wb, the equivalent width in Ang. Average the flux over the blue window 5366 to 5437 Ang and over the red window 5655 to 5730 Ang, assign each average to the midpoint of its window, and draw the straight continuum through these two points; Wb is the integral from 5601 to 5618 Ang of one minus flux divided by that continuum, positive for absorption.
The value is 0.4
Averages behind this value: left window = 4.61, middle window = 4.51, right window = 4.64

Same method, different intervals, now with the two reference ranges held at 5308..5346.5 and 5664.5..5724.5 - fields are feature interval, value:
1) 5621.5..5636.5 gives -0.9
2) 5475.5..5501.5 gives 0.3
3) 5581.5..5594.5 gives 0.9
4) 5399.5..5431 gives 0.4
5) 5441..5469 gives 0.6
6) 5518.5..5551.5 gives -1.2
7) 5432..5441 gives -0.5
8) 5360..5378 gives -0.9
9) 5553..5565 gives -0.3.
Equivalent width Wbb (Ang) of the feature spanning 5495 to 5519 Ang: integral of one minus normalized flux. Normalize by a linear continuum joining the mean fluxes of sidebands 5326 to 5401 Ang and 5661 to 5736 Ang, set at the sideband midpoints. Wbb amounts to 1.2 Ang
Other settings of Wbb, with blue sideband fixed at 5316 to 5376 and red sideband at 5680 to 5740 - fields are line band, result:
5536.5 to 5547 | -0.1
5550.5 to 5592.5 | 0.6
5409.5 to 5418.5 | -0.1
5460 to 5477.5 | 0.6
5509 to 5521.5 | 0.6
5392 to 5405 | 0.7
